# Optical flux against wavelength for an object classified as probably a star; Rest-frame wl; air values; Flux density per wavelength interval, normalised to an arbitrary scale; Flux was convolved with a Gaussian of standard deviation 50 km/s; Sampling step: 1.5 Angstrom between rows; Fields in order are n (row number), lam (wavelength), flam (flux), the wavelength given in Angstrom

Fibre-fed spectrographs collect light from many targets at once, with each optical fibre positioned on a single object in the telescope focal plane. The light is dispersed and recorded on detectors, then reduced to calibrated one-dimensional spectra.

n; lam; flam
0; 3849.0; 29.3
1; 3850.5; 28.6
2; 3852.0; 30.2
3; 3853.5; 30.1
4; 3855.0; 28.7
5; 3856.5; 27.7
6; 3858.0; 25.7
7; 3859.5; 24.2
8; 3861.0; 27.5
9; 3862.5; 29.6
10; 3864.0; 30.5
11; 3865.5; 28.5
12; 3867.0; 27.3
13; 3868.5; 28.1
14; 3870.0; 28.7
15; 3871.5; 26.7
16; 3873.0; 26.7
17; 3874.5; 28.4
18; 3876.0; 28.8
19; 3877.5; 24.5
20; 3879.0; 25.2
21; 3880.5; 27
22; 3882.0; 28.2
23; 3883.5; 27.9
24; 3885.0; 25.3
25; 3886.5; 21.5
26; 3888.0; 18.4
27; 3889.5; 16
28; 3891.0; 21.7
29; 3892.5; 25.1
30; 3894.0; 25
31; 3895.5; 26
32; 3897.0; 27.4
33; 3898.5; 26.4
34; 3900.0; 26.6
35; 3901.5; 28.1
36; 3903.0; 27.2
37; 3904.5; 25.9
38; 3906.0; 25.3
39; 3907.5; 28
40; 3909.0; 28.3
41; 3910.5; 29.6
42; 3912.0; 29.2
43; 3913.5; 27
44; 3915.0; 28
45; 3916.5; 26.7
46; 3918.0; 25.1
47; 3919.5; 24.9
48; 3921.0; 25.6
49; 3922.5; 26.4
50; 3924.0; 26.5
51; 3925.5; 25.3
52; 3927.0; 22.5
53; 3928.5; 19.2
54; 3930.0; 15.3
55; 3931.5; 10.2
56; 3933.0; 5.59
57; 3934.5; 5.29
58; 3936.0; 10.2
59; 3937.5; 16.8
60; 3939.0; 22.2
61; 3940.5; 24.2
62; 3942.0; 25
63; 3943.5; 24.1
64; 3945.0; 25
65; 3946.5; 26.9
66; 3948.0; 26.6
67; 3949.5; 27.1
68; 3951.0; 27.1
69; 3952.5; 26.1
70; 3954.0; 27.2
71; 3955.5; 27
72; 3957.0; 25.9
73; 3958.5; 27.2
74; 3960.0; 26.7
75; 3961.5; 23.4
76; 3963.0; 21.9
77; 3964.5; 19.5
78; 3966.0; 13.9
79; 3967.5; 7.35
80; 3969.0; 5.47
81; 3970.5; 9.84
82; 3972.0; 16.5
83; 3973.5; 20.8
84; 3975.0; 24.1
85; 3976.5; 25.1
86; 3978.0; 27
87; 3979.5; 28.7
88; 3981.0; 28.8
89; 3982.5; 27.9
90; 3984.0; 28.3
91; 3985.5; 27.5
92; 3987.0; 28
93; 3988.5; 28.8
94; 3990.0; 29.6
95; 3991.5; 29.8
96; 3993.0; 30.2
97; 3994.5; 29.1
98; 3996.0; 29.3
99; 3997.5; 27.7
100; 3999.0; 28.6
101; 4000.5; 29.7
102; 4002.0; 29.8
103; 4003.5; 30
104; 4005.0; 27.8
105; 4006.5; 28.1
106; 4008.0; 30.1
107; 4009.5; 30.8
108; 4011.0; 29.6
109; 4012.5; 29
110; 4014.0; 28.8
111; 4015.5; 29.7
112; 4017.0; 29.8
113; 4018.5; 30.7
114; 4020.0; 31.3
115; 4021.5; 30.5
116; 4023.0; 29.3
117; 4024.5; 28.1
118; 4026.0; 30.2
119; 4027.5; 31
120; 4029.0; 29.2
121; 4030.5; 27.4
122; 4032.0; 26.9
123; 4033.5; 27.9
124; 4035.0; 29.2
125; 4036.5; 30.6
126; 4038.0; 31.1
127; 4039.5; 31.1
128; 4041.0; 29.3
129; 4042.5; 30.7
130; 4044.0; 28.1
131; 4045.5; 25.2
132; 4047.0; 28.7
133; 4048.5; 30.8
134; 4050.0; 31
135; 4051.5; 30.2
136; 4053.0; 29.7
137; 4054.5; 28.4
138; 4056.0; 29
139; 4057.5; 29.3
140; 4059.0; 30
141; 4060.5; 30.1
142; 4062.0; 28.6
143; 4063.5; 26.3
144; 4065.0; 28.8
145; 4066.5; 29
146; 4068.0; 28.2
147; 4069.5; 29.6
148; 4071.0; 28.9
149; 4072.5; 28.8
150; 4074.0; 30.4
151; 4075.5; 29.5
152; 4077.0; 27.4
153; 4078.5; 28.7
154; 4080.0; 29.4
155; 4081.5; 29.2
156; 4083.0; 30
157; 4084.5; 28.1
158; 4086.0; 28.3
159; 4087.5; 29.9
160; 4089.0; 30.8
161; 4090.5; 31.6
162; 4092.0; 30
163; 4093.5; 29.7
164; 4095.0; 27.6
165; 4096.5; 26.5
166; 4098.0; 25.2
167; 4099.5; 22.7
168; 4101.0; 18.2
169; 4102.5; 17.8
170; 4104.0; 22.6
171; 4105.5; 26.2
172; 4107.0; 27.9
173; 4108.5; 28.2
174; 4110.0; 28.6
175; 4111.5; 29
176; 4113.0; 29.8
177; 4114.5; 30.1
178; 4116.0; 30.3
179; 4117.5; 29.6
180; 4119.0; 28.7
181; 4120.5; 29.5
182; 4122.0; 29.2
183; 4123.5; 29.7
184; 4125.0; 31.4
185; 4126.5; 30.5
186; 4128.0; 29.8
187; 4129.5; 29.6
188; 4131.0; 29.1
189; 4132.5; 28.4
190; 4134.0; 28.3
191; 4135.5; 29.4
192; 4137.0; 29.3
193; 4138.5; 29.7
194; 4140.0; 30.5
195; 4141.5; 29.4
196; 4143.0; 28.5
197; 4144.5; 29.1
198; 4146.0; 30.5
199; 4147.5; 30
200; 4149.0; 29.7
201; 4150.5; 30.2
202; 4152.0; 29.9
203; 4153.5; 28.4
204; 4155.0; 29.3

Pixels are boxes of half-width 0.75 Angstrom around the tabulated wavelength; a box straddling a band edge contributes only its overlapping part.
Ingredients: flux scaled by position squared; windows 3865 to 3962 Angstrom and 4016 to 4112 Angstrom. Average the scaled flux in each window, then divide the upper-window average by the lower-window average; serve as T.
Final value 1.3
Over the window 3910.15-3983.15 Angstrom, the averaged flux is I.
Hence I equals 22.2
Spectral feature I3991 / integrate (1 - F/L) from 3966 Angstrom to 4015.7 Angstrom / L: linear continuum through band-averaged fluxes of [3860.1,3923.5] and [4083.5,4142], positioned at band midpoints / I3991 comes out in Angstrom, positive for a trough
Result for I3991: 2.5 Angstrom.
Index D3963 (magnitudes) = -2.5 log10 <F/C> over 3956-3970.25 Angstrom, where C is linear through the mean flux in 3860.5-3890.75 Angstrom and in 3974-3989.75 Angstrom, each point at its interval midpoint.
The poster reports 0.40 mag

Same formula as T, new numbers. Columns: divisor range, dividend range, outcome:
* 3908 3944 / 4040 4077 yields 1.43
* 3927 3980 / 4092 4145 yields 1.49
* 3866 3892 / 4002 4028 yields 1.26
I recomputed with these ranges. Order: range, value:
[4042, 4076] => 29.1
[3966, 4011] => 25.6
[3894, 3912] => 27.2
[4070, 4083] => 29.1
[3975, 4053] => 29.1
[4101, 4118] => 26.8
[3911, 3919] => 27.2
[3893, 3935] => 23.9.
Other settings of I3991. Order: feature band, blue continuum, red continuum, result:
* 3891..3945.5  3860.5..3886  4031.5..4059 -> 9.1 Angstrom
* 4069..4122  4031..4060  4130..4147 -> 2.4 Angstrom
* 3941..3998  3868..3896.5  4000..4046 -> 6.9 Angstrom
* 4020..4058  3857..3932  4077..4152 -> -2.6 Angstrom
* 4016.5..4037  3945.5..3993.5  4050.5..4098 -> -2.0 Angstrom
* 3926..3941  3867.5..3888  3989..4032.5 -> 6.8 Angstrom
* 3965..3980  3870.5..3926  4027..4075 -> 5.4 Angstrom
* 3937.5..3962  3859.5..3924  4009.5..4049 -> 1.9 Angstrom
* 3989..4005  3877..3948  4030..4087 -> -1.6 Angstrom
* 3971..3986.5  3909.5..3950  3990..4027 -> 0.9 Angstrom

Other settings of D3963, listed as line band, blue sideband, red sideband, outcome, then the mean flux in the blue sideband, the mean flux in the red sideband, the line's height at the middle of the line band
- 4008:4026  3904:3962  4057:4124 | -0.148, 23.5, 28.2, 26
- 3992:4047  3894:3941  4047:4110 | -0.119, 23.1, 28.1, 26.3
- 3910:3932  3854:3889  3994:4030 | 0.145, 26.7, 29.5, 27.7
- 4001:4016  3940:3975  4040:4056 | -0.130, 22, 29.2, 26.1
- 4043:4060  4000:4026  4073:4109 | -0.026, 29.6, 27.3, 28.5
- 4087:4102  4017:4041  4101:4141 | 0.068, 29.6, 28.4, 28.8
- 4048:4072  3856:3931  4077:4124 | -0.069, 25.8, 27.8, 27.4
